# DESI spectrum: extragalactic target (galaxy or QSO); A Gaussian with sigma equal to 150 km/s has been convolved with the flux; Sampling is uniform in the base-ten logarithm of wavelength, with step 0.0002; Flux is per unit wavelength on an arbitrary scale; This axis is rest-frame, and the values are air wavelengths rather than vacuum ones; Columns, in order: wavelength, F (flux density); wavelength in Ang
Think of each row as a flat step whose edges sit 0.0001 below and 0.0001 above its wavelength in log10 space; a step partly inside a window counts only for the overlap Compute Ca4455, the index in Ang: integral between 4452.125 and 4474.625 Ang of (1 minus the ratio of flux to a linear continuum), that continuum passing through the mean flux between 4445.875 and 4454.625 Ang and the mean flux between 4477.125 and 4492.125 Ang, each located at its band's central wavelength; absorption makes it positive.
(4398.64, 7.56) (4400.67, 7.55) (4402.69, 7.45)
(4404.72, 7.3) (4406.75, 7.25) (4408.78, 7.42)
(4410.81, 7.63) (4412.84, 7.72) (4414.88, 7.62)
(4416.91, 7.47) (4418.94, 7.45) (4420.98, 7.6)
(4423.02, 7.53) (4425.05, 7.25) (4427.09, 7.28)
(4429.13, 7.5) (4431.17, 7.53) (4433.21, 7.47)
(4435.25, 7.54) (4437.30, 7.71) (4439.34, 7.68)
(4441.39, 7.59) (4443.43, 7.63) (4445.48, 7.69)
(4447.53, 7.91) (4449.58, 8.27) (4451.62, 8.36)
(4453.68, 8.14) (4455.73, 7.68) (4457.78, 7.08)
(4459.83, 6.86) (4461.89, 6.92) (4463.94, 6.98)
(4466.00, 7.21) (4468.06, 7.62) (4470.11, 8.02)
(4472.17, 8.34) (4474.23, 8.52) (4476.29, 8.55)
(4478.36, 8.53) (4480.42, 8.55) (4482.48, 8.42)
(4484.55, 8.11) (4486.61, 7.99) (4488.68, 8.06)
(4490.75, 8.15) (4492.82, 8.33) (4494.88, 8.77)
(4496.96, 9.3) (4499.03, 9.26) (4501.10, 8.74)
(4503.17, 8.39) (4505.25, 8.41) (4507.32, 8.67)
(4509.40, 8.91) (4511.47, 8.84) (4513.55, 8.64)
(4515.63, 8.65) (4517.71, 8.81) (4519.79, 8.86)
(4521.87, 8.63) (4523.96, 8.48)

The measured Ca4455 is 1.68 Ang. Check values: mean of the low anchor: 8.13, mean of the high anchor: 8.26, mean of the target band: 7.57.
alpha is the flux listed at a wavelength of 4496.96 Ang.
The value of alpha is 9.3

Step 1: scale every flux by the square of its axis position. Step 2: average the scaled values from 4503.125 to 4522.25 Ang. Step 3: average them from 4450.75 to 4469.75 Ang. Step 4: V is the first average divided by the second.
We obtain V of 1.2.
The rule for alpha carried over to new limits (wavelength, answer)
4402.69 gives 7.45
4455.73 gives 7.68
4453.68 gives 8.14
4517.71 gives 8.81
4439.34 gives 7.68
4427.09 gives 7.28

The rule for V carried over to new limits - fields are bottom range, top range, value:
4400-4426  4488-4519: 1.21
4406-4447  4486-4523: 1.19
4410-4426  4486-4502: 1.18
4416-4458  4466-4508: 1.12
